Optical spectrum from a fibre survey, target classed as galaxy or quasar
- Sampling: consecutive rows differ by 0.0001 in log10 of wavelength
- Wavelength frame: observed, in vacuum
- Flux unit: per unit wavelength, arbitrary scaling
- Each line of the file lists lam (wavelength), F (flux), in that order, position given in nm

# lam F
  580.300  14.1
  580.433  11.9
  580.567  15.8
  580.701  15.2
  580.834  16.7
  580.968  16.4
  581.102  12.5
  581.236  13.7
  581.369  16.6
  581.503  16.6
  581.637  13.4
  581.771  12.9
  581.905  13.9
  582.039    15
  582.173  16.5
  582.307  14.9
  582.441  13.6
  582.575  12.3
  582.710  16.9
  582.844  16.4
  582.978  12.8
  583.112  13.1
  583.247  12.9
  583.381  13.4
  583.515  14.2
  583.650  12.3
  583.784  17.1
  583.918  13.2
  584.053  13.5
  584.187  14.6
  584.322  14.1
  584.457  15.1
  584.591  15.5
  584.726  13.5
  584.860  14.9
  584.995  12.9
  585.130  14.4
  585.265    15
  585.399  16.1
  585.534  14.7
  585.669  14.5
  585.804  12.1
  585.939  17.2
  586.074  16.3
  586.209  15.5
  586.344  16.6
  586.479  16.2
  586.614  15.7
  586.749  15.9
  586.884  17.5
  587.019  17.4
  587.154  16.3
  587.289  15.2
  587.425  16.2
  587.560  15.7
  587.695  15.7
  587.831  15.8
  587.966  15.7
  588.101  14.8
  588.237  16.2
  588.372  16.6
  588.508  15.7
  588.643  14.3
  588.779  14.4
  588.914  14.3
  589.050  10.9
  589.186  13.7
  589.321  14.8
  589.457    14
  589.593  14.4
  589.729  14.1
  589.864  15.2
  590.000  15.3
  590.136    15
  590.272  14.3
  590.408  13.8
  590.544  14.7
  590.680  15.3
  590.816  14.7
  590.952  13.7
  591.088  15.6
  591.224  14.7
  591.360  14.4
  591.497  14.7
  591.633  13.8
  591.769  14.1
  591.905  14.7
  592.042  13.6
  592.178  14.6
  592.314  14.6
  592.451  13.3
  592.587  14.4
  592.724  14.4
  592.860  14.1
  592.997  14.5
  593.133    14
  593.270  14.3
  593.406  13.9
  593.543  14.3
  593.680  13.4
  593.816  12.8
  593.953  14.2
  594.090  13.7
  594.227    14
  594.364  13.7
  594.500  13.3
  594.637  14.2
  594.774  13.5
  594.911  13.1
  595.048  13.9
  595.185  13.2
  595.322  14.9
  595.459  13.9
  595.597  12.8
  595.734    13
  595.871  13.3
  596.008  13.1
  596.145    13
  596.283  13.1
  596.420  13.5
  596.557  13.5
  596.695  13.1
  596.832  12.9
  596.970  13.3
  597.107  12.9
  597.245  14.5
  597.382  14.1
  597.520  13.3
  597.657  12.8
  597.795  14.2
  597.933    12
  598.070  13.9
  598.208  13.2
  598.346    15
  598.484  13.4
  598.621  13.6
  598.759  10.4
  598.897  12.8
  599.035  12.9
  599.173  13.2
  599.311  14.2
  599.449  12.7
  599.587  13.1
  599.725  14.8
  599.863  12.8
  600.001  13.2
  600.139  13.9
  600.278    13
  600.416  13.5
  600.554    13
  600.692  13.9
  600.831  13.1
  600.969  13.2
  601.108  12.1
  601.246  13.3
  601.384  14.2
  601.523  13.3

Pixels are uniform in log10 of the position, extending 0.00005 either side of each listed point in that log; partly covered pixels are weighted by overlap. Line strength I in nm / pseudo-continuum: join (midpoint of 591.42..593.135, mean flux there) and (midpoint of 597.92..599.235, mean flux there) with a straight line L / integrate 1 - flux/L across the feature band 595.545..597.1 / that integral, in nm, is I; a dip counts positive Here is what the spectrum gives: 0.04 nm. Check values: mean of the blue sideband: 14.2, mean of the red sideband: 13.1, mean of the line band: 13.1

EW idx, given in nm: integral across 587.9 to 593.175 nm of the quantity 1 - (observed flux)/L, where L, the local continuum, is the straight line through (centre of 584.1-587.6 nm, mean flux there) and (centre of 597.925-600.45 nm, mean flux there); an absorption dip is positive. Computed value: 0.04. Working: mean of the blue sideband 15.3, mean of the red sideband 13.3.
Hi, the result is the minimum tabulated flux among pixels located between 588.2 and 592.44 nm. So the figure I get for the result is 10.9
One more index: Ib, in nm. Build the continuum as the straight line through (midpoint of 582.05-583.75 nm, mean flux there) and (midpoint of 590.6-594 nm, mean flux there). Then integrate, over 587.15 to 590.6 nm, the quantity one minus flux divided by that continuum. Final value -0.15 nm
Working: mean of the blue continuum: 14.2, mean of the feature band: 14.9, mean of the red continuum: 14.2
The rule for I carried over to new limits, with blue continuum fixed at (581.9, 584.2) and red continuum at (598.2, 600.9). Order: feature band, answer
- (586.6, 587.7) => -0.17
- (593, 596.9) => 0.00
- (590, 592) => -0.11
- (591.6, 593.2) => -0.06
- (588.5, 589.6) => 0.00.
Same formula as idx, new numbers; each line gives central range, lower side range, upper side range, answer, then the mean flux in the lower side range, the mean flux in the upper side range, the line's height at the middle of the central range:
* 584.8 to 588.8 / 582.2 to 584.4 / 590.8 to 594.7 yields -0.40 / 14.1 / 14.1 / 14.1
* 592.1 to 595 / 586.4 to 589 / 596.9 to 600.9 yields 0.11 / 15.7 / 13.3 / 14.5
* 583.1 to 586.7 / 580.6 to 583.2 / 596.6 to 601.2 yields -0.05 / 14.7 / 13.3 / 14.5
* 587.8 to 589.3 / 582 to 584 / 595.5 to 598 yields -0.09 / 14.3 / 13.2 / 13.9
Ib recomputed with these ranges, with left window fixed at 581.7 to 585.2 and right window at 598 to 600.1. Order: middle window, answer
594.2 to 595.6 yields -0.02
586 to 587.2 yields -0.20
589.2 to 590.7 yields -0.08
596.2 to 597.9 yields 0.00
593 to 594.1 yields -0.02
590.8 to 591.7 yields -0.05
